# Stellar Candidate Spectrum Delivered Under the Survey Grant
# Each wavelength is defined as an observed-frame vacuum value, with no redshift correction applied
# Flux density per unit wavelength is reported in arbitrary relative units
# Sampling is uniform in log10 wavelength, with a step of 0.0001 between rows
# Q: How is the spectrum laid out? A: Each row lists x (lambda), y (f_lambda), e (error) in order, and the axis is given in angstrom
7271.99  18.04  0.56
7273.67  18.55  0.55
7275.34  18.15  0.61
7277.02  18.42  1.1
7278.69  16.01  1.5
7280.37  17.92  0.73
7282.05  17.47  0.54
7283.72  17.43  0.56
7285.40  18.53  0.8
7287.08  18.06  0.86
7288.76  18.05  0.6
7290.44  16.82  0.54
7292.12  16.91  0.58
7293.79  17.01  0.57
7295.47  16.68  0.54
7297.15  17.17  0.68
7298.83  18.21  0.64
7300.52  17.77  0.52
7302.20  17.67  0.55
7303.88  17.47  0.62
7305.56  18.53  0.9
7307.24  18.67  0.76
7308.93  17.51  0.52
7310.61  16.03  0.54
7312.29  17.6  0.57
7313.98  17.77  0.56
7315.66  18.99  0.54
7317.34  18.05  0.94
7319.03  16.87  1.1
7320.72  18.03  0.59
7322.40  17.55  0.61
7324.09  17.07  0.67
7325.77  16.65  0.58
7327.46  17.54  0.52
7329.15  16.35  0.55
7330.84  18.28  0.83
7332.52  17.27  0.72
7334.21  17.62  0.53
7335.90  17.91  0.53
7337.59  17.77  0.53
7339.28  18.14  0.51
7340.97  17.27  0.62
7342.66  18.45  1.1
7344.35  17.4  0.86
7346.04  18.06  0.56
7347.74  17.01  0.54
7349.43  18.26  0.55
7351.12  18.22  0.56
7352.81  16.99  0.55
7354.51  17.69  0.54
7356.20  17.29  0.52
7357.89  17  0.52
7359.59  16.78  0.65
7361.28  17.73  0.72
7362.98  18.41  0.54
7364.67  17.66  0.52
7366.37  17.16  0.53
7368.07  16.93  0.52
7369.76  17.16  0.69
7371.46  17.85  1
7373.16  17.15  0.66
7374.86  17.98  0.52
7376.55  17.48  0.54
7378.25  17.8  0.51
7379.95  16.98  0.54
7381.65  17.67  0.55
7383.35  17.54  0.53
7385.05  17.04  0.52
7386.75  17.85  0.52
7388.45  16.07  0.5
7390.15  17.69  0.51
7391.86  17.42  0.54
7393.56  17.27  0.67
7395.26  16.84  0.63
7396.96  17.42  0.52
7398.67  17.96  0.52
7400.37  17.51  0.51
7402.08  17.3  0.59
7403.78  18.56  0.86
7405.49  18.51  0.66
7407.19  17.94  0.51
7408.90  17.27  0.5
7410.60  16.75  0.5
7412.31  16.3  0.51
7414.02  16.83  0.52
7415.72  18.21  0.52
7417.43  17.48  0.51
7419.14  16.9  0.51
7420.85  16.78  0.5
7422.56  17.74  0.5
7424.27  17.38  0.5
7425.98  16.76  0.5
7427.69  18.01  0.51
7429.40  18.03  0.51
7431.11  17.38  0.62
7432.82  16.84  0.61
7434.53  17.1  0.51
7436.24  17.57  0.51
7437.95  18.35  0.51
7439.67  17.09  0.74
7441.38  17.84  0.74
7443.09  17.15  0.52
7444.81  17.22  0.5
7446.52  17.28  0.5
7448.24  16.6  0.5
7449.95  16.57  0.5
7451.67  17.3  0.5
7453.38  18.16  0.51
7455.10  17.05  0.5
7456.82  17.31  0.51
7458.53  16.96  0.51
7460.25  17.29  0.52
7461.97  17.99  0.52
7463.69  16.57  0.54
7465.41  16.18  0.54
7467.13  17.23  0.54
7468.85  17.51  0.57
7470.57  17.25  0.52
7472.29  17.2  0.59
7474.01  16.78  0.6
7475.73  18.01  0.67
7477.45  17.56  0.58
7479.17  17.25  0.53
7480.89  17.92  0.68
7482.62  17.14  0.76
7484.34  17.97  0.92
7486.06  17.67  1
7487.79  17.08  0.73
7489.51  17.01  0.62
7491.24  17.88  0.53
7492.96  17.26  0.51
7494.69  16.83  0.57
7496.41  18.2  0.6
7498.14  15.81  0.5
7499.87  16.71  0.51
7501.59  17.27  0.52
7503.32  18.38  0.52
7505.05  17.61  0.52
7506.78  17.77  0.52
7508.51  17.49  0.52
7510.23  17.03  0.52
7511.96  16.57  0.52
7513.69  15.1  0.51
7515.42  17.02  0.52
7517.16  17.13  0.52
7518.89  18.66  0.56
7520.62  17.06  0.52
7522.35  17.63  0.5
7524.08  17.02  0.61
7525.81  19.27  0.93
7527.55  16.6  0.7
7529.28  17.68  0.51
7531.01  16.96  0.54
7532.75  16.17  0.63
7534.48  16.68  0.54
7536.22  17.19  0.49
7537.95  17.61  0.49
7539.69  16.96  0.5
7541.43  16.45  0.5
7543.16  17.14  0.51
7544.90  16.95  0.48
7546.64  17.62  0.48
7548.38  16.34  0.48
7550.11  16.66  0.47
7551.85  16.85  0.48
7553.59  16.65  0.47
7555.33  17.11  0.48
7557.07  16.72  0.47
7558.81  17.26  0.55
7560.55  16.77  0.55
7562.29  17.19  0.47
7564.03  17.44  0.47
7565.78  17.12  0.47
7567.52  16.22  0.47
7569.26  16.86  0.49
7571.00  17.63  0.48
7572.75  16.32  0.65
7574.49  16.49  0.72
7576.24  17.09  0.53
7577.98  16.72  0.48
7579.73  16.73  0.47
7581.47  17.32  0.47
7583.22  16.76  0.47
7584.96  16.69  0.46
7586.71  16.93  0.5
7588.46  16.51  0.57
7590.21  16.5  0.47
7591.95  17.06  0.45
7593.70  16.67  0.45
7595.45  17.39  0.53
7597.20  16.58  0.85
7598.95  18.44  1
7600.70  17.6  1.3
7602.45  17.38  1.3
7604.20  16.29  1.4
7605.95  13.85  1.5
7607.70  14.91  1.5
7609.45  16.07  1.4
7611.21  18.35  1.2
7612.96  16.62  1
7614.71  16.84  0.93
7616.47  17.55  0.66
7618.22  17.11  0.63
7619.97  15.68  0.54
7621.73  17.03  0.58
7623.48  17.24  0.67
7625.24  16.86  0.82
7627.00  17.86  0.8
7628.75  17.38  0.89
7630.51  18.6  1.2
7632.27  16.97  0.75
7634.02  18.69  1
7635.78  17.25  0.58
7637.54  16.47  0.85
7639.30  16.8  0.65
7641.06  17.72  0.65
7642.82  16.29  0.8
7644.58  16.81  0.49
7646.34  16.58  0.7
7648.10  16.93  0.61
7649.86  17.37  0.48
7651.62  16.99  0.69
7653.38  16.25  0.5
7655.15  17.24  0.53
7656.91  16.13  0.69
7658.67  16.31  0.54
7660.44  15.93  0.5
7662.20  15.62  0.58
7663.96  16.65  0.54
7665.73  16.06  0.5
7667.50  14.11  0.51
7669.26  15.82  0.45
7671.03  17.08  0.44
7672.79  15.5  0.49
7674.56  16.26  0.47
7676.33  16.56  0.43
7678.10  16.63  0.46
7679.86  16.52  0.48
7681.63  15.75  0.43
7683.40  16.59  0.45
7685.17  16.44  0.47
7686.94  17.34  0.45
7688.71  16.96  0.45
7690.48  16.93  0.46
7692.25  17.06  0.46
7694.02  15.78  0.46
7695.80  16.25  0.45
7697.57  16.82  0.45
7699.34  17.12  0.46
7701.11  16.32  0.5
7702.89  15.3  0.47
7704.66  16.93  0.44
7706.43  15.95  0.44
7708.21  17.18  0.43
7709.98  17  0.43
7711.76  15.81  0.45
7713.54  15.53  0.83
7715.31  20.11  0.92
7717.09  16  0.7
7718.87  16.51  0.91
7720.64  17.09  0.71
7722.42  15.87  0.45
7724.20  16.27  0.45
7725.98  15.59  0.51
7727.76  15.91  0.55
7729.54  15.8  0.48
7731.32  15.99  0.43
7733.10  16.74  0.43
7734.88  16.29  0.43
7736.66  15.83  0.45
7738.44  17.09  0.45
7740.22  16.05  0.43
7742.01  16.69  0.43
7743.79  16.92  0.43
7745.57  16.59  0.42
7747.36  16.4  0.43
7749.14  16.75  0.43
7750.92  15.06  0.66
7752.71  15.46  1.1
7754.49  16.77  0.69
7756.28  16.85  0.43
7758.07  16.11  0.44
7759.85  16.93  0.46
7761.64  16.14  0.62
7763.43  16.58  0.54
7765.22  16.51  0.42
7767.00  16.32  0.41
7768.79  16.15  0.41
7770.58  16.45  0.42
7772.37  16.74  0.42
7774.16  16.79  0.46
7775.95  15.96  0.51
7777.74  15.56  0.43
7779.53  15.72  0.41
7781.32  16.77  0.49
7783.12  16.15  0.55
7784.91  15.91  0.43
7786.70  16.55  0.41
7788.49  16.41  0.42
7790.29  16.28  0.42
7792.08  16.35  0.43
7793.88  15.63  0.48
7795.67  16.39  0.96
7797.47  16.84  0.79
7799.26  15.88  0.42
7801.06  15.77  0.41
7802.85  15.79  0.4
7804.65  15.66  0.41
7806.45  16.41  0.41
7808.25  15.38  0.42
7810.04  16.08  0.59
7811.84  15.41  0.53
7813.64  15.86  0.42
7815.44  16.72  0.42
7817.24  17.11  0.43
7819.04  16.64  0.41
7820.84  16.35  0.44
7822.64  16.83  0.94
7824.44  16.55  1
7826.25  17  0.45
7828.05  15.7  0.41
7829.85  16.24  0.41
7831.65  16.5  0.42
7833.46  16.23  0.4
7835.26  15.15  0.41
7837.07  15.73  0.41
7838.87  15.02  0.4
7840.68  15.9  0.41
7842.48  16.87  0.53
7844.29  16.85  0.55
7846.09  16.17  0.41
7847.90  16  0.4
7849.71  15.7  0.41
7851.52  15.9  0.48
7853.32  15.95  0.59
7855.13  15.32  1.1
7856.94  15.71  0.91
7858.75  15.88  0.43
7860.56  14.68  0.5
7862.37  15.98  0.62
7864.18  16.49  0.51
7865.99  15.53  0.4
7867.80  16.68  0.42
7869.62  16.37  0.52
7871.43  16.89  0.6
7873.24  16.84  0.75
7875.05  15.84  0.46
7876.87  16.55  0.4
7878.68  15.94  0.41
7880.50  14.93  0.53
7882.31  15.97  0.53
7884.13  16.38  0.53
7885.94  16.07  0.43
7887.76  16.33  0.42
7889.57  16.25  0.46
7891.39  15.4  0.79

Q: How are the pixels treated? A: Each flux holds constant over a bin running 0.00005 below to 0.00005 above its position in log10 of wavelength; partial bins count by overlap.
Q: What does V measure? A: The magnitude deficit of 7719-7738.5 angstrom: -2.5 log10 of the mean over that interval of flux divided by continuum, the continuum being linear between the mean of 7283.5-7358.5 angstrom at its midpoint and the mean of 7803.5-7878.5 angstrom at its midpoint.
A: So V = 0.02 mag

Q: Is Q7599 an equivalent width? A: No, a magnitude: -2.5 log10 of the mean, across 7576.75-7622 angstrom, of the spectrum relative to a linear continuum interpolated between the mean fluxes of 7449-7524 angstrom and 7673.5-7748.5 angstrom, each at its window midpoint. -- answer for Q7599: 0.01 mag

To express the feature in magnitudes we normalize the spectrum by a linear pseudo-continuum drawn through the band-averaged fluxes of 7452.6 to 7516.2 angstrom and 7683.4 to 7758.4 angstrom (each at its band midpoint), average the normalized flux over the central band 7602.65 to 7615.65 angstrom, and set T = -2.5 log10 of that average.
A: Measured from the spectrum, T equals 0.04 mag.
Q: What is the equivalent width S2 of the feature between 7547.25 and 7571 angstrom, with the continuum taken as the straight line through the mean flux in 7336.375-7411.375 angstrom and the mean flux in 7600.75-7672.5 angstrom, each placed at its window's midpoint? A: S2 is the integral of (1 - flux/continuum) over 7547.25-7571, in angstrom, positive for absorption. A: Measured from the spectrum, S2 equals 0.1 angstrom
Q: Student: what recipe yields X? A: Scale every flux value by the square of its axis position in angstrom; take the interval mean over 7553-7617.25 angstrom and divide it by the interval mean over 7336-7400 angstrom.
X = 1.02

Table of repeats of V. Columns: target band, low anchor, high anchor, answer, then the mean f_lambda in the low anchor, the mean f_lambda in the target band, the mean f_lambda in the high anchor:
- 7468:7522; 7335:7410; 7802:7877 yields -0.01 mag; 17.6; 17.3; 16.1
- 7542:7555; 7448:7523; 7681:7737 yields 0.01 mag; 17.3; 16.9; 16.5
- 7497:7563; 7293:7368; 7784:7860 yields -0.01 mag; 17.6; 17.1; 16.1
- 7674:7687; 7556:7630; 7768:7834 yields 0.01 mag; 16.9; 16.5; 16.2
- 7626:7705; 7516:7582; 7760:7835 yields 0.00 mag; 17.1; 16.6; 16.2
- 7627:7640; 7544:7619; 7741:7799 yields -0.05 mag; 16.8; 17.5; 16.3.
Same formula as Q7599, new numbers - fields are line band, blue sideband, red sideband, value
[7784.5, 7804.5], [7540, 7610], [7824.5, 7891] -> 0.00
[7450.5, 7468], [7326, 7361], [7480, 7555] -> 0.01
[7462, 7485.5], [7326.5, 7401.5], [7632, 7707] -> -0.01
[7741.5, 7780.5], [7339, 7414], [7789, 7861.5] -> 0.00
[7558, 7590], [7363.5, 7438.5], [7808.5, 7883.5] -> 0.00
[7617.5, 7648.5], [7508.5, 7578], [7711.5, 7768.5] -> -0.03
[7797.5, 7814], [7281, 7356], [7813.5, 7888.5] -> 0.03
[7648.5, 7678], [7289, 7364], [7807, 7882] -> 0.02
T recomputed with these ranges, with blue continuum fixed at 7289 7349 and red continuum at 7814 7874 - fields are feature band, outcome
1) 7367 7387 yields 0.00 mag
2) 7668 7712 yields 0.01 mag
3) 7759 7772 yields -0.01 mag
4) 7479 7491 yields -0.02 mag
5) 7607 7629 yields -0.01 mag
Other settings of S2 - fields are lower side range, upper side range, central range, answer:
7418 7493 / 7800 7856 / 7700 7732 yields 0.11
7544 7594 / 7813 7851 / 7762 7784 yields 0.10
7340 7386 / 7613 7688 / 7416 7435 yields 0.00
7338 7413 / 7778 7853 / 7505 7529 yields -0.31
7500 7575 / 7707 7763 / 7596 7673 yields 0.12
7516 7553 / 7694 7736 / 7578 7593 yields 0.14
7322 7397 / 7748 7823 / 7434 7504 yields -0.64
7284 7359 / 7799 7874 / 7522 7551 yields -0.24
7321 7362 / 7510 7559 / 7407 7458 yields -0.01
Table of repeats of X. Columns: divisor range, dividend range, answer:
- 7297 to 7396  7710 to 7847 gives 1.04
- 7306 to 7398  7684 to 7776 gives 1.04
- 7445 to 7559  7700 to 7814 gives 1.01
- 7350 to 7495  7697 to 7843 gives 1.03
